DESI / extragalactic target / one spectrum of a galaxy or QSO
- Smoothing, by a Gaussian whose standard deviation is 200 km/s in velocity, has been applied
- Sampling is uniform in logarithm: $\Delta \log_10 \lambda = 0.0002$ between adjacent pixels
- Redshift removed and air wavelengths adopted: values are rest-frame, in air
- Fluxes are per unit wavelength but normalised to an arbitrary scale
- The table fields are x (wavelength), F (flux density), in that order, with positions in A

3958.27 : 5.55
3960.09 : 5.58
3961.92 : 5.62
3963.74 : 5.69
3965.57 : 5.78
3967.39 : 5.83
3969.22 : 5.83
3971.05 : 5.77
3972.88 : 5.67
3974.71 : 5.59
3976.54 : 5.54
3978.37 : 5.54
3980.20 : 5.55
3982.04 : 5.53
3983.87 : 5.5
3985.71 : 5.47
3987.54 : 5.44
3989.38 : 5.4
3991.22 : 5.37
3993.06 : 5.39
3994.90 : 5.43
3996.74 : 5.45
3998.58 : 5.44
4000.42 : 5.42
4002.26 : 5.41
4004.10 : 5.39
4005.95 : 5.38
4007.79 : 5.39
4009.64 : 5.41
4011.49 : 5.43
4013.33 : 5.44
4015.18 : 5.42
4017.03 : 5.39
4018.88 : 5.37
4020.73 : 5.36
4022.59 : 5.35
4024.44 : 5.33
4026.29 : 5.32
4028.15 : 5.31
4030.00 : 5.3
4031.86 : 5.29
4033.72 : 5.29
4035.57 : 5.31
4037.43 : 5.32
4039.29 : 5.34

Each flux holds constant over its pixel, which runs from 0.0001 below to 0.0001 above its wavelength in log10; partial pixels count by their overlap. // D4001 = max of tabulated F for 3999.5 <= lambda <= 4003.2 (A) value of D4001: 5.42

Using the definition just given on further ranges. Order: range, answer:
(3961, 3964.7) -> 5.69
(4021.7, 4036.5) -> 5.35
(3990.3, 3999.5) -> 5.45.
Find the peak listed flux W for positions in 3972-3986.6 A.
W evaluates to 5.67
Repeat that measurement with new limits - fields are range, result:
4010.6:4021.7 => 5.44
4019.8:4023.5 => 5.36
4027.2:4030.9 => 5.31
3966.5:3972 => 5.83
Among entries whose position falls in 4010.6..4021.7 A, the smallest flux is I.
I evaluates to 5.36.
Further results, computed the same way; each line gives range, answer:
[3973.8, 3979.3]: 5.54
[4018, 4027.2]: 5.32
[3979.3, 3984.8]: 5.5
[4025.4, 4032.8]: 5.29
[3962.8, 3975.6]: 5.59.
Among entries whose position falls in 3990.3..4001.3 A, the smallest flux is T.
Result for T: 5.37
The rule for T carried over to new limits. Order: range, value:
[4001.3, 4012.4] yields 5.38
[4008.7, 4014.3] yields 5.41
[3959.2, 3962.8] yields 5.58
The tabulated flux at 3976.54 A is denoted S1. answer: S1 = 5.54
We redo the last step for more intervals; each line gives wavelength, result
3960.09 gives 5.58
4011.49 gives 5.43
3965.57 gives 5.78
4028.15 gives 5.31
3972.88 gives 5.67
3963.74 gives 5.69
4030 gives 5.3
